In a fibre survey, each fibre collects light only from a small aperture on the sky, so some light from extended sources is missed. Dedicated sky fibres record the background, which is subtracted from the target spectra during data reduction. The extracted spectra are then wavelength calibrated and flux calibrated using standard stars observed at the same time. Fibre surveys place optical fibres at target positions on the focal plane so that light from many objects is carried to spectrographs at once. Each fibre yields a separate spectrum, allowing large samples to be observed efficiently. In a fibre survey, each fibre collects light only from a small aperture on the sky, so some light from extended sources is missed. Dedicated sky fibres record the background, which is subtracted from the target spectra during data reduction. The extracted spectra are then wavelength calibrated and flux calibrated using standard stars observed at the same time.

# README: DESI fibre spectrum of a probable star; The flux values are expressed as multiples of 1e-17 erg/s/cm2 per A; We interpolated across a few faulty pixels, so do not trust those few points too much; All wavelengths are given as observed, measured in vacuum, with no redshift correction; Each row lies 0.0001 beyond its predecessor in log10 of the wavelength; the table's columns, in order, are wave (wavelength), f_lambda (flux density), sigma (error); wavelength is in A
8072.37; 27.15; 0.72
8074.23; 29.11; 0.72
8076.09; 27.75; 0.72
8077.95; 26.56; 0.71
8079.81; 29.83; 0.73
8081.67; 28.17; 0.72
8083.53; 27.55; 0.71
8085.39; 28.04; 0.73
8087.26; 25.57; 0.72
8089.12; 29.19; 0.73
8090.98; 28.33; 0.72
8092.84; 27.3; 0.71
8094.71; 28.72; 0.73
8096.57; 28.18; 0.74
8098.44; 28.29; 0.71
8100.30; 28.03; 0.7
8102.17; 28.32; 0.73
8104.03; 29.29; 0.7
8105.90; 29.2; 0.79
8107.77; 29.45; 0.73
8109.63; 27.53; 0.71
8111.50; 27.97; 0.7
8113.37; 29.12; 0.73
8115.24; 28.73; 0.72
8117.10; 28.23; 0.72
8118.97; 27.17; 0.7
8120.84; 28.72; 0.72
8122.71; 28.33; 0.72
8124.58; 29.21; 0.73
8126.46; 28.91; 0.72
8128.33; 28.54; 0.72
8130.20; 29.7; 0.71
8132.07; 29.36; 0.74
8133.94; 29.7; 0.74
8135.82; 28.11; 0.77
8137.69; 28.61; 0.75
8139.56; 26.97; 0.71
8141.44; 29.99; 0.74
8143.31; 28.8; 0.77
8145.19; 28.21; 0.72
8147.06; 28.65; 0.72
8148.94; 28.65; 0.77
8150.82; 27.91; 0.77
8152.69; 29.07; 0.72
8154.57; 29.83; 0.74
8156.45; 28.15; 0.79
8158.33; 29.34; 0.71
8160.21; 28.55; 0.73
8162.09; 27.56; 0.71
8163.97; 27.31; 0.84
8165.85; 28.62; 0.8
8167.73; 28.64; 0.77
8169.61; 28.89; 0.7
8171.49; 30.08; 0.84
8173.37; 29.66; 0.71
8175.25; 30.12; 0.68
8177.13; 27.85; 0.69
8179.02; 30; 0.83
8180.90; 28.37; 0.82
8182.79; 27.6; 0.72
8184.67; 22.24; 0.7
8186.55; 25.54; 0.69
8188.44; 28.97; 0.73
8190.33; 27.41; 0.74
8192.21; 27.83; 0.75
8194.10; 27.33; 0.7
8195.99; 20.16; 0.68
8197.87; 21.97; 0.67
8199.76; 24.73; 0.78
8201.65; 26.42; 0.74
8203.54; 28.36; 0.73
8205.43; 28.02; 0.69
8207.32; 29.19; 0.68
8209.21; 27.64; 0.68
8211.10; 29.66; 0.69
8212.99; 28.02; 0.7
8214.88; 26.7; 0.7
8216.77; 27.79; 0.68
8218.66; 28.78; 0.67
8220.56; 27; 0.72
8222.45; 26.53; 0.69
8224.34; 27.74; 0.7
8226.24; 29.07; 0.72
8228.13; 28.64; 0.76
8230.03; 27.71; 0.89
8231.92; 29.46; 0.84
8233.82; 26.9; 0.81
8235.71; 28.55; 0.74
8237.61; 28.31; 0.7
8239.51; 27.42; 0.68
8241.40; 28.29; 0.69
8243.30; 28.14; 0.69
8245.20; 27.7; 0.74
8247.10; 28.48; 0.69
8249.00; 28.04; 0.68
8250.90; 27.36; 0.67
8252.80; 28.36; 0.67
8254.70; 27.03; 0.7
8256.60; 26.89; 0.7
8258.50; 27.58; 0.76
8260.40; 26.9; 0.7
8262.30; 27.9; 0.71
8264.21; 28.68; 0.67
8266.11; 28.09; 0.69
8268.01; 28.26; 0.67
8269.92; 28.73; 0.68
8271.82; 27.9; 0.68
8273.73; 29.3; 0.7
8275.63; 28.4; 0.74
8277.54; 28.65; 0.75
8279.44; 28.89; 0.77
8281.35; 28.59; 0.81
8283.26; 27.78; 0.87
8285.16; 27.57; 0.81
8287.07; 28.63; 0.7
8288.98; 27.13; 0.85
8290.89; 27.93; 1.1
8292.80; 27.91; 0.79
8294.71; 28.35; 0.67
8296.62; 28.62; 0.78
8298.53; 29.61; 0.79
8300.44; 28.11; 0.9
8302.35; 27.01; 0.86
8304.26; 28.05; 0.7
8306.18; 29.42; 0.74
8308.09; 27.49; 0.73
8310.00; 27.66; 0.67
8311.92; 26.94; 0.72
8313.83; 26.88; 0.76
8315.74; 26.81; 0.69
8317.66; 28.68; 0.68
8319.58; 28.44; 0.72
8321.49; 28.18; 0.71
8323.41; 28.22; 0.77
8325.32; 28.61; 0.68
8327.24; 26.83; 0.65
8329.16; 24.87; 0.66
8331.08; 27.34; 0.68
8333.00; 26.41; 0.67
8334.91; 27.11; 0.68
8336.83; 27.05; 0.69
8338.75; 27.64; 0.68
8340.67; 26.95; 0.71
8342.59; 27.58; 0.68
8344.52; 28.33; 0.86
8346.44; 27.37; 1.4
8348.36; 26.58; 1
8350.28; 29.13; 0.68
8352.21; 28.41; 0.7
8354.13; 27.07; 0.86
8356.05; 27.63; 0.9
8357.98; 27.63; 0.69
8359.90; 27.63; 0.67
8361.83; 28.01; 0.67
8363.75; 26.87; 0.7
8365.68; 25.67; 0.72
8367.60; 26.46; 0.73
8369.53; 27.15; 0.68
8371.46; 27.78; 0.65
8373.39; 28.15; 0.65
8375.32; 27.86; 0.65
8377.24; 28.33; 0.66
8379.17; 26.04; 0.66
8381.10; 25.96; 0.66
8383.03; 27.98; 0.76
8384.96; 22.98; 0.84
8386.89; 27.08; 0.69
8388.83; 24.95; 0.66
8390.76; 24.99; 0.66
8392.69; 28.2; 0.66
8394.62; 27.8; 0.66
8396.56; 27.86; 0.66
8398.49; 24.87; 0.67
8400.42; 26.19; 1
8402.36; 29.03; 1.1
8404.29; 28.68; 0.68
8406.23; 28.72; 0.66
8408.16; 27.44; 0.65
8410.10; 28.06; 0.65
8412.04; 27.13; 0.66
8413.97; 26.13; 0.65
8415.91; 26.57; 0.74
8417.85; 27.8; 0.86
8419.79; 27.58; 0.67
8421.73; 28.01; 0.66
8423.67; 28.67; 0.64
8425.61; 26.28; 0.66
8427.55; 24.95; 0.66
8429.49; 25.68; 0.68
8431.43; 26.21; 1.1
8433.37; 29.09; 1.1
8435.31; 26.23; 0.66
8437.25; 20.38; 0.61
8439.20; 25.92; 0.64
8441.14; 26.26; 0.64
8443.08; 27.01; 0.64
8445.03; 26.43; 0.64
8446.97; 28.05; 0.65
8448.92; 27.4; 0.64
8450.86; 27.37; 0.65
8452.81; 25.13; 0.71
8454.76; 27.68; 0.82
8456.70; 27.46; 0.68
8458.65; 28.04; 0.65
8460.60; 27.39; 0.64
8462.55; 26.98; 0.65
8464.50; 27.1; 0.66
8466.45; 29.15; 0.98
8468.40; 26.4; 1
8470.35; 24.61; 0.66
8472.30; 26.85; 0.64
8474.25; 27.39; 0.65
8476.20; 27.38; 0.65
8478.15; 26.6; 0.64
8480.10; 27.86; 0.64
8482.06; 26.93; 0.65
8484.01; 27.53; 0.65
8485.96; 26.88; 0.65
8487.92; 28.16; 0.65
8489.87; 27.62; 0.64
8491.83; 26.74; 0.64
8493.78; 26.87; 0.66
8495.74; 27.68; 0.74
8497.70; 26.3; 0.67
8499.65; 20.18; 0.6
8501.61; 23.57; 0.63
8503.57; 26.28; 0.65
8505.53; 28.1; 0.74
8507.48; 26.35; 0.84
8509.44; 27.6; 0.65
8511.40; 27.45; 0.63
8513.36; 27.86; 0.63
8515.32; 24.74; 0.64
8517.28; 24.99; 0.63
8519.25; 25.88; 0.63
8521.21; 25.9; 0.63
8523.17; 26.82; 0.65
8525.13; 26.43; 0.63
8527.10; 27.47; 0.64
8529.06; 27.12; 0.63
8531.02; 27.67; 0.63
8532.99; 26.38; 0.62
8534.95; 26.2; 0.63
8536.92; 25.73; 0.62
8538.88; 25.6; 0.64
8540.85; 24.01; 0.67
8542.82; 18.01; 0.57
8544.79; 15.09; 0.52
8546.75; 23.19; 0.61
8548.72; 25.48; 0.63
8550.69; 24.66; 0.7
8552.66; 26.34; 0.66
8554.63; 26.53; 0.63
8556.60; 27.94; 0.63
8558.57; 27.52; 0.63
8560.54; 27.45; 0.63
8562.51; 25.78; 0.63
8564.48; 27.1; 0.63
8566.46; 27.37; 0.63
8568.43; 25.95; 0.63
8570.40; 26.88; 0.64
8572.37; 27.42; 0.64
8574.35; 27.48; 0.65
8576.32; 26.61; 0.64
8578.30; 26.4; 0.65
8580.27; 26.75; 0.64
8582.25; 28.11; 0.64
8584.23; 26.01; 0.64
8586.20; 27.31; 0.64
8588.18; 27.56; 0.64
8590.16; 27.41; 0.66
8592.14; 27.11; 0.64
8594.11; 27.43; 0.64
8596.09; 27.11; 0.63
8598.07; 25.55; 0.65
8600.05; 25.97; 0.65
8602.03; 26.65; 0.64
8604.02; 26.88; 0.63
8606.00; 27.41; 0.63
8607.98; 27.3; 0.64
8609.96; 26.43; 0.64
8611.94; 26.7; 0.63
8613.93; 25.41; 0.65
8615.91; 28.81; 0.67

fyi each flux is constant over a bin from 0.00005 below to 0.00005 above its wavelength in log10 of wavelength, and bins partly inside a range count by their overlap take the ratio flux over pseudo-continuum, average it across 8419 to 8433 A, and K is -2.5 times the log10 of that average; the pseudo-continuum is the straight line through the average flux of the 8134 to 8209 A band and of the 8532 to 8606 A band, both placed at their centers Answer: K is -0.01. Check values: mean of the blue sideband 27.8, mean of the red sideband 26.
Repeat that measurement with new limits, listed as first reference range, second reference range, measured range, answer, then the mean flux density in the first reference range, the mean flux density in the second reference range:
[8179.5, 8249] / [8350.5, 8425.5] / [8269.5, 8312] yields -0.04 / 27.3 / 27.2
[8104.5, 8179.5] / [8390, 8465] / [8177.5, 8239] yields 0.04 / 28.7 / 26.9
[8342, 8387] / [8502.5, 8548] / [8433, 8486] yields -0.03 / 27.2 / 25.4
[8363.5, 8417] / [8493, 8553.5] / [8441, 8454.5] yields -0.03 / 27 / 25.3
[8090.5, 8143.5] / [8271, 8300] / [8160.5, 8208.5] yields 0.05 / 28.6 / 28.3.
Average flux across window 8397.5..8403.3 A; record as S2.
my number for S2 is 26.7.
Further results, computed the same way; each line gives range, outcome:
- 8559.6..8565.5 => 26.8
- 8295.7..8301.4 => 28.8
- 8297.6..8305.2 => 28.2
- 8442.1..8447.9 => 27.2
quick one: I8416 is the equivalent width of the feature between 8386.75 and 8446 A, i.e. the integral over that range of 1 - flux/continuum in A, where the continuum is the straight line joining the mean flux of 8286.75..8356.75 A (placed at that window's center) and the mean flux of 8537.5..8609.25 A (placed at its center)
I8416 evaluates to 0.7 A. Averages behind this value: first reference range 27.7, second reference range 26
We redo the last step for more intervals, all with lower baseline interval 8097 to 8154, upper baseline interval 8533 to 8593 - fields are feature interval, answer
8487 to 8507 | 0.1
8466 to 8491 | -0.7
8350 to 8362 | -0.3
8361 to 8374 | 0.0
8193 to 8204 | 1.3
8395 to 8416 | -0.4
